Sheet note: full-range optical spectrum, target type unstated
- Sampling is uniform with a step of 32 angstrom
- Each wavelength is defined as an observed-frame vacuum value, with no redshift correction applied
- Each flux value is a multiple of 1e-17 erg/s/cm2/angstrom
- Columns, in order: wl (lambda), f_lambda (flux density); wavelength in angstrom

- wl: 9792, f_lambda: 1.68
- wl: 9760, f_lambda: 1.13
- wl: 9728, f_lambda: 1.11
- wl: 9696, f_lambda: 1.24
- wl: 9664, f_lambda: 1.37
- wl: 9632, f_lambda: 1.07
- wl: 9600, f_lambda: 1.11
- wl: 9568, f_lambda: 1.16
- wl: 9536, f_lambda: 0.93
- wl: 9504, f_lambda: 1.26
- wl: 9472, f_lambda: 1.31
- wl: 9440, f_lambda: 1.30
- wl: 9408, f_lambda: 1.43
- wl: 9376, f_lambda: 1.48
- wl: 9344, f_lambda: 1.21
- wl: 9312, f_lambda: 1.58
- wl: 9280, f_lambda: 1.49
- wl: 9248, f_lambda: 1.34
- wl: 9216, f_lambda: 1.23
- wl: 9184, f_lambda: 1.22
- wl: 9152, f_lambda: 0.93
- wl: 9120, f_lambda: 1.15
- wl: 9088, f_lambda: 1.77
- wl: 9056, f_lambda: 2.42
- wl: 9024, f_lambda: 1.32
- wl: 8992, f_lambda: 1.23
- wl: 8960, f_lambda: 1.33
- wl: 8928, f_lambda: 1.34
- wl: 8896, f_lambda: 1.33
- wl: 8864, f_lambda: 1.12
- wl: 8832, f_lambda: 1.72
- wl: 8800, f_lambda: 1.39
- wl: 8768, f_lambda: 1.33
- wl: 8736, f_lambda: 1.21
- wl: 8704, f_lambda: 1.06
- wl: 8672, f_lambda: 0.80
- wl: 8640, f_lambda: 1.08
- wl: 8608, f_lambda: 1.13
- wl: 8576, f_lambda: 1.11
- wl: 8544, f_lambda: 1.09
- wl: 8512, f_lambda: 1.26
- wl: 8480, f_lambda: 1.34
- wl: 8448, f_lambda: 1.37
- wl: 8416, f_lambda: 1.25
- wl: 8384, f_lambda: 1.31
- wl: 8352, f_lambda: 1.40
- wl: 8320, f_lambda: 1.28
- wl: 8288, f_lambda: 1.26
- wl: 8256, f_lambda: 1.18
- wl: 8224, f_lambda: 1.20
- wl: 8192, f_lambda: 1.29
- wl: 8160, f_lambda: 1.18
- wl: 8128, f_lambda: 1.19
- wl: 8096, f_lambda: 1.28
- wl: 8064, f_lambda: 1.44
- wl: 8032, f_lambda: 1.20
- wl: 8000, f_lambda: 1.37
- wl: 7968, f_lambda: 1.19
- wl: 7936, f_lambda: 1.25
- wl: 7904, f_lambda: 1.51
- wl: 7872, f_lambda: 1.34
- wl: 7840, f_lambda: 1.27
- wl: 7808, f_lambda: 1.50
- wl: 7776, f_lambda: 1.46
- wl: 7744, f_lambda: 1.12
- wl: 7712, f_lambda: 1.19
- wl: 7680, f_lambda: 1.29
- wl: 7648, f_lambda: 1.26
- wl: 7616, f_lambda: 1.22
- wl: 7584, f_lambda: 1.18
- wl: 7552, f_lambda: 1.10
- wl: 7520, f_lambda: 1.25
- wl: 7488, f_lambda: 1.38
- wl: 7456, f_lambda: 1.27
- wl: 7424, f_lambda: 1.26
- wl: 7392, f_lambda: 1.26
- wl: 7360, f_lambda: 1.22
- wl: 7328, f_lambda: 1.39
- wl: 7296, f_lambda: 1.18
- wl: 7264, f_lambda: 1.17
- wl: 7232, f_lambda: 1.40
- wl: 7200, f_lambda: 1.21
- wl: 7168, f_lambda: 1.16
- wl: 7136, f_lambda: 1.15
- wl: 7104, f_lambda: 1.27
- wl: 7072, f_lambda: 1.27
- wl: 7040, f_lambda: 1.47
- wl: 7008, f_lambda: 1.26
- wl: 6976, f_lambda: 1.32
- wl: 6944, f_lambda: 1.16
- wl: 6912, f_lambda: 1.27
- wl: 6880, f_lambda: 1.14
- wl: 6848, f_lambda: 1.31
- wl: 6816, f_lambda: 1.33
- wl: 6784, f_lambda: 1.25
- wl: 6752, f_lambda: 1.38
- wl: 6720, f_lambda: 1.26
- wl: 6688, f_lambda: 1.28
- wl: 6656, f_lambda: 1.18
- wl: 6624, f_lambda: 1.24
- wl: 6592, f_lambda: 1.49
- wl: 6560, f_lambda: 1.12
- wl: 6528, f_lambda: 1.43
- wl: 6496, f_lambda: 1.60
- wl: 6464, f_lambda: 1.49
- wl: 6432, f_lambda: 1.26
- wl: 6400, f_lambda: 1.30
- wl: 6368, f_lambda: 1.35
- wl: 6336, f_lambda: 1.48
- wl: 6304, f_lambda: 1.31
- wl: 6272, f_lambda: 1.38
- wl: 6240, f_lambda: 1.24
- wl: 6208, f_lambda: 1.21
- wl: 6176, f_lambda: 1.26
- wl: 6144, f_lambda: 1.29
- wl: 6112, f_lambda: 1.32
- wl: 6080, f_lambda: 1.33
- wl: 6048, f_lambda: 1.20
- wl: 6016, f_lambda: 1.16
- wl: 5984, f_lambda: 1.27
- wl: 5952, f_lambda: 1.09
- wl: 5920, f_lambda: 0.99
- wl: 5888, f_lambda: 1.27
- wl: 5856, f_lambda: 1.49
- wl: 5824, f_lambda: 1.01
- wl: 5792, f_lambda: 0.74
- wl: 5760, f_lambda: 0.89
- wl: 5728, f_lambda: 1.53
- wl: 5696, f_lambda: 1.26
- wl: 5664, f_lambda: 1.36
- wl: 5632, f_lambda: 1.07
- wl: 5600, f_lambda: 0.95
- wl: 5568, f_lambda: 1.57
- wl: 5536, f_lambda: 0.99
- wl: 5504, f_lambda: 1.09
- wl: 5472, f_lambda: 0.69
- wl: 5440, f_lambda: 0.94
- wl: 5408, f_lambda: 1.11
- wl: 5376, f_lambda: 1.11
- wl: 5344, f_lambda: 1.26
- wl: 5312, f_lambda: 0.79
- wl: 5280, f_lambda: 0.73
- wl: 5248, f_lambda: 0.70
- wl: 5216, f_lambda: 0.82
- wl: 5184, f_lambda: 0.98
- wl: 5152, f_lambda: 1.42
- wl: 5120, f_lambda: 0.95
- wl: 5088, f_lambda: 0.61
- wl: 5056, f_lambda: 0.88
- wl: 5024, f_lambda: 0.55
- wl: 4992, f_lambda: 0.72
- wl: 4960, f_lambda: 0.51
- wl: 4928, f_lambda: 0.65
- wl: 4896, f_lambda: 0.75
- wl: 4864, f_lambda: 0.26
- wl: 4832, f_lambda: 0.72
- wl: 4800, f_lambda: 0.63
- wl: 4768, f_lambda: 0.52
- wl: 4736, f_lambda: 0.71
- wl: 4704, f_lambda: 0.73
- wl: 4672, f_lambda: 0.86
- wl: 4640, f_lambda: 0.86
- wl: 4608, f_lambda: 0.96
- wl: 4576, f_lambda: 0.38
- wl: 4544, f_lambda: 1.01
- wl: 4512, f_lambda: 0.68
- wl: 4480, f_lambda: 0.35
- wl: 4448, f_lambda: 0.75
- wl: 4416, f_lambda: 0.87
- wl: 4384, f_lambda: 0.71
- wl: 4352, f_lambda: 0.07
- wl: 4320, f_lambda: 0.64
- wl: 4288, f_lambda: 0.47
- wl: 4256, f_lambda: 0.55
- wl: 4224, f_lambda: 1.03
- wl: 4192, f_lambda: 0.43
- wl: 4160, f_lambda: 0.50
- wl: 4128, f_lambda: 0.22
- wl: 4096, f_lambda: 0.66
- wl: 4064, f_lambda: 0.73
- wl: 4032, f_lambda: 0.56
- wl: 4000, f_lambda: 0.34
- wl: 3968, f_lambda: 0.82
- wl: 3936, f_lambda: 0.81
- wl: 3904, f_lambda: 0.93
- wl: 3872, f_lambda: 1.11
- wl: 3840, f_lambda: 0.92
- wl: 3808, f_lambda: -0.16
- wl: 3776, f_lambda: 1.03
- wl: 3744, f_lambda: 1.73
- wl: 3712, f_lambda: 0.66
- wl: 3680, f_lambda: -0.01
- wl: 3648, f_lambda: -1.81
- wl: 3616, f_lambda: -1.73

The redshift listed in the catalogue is 0.38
